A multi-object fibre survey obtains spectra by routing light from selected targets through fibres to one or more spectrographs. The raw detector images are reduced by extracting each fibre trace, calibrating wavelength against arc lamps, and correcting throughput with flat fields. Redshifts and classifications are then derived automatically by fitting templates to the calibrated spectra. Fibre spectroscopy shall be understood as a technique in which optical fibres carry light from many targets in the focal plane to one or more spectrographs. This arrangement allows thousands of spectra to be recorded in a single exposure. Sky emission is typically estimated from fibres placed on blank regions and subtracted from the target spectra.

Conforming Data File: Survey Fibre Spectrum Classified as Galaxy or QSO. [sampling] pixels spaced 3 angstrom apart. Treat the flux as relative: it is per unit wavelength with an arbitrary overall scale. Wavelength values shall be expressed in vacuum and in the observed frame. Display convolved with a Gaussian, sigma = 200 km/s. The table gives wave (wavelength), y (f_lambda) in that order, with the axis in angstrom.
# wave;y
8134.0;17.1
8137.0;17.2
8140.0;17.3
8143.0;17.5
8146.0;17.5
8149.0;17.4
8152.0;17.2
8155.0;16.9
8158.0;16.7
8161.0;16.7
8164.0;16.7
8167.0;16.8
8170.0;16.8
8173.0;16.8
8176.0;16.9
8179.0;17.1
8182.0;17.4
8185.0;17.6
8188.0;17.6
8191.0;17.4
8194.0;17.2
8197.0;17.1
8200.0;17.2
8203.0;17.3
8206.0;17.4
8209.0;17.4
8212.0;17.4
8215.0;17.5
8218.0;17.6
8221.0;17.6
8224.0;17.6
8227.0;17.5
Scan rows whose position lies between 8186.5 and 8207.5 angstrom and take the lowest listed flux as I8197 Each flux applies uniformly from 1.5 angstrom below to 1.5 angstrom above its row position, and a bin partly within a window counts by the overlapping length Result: 17.1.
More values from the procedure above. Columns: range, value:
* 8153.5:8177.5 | 16.7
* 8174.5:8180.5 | 16.9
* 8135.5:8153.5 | 17.2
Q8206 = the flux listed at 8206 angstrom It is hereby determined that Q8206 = 17.4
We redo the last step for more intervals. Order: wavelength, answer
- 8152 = 17.2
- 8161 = 16.7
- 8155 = 16.9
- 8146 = 17.5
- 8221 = 17.6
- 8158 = 16.7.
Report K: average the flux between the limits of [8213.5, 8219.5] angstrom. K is 17.6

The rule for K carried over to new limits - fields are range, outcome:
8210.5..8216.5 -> 17.4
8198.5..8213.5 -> 17.3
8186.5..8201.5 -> 17.3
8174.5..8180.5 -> 17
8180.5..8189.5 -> 17.5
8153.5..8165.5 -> 16.7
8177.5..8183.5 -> 17.2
